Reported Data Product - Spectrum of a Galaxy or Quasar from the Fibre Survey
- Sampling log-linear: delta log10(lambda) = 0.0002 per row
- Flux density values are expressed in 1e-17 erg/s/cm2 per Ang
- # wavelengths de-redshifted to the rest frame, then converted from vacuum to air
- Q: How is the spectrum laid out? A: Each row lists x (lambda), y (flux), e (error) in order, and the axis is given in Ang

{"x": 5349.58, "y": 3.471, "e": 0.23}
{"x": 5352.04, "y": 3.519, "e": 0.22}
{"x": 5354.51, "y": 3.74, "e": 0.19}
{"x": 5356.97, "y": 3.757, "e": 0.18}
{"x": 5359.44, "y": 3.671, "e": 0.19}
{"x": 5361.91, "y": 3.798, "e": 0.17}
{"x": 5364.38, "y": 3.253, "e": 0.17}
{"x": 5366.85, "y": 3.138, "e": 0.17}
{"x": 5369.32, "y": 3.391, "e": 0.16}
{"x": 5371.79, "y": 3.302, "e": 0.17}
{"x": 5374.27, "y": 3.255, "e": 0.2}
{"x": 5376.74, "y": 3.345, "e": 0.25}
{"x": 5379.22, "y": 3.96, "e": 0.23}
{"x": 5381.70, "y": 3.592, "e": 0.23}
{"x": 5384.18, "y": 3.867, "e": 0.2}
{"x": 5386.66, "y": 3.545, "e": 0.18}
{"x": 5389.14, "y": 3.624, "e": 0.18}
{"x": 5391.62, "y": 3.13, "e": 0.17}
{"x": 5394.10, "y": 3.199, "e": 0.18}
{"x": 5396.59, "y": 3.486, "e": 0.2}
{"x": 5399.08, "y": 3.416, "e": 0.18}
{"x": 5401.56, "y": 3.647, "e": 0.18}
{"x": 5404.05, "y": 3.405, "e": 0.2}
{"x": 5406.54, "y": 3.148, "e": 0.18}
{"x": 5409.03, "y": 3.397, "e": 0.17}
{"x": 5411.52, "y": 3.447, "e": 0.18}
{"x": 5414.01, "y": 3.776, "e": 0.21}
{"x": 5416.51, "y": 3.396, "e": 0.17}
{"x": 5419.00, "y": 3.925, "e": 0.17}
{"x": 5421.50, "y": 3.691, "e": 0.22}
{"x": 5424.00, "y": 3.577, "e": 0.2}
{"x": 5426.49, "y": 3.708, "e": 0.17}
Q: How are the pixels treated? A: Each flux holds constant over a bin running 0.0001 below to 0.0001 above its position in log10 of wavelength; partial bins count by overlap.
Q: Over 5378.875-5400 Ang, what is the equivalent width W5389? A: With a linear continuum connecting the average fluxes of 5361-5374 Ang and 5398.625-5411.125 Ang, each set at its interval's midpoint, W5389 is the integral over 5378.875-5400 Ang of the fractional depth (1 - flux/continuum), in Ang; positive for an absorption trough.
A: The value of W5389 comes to -0.8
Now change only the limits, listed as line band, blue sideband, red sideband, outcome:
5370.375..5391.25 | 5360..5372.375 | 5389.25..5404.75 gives -0.9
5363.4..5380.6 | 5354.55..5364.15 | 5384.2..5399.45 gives 1.0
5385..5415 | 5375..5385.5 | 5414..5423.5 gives 1.9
